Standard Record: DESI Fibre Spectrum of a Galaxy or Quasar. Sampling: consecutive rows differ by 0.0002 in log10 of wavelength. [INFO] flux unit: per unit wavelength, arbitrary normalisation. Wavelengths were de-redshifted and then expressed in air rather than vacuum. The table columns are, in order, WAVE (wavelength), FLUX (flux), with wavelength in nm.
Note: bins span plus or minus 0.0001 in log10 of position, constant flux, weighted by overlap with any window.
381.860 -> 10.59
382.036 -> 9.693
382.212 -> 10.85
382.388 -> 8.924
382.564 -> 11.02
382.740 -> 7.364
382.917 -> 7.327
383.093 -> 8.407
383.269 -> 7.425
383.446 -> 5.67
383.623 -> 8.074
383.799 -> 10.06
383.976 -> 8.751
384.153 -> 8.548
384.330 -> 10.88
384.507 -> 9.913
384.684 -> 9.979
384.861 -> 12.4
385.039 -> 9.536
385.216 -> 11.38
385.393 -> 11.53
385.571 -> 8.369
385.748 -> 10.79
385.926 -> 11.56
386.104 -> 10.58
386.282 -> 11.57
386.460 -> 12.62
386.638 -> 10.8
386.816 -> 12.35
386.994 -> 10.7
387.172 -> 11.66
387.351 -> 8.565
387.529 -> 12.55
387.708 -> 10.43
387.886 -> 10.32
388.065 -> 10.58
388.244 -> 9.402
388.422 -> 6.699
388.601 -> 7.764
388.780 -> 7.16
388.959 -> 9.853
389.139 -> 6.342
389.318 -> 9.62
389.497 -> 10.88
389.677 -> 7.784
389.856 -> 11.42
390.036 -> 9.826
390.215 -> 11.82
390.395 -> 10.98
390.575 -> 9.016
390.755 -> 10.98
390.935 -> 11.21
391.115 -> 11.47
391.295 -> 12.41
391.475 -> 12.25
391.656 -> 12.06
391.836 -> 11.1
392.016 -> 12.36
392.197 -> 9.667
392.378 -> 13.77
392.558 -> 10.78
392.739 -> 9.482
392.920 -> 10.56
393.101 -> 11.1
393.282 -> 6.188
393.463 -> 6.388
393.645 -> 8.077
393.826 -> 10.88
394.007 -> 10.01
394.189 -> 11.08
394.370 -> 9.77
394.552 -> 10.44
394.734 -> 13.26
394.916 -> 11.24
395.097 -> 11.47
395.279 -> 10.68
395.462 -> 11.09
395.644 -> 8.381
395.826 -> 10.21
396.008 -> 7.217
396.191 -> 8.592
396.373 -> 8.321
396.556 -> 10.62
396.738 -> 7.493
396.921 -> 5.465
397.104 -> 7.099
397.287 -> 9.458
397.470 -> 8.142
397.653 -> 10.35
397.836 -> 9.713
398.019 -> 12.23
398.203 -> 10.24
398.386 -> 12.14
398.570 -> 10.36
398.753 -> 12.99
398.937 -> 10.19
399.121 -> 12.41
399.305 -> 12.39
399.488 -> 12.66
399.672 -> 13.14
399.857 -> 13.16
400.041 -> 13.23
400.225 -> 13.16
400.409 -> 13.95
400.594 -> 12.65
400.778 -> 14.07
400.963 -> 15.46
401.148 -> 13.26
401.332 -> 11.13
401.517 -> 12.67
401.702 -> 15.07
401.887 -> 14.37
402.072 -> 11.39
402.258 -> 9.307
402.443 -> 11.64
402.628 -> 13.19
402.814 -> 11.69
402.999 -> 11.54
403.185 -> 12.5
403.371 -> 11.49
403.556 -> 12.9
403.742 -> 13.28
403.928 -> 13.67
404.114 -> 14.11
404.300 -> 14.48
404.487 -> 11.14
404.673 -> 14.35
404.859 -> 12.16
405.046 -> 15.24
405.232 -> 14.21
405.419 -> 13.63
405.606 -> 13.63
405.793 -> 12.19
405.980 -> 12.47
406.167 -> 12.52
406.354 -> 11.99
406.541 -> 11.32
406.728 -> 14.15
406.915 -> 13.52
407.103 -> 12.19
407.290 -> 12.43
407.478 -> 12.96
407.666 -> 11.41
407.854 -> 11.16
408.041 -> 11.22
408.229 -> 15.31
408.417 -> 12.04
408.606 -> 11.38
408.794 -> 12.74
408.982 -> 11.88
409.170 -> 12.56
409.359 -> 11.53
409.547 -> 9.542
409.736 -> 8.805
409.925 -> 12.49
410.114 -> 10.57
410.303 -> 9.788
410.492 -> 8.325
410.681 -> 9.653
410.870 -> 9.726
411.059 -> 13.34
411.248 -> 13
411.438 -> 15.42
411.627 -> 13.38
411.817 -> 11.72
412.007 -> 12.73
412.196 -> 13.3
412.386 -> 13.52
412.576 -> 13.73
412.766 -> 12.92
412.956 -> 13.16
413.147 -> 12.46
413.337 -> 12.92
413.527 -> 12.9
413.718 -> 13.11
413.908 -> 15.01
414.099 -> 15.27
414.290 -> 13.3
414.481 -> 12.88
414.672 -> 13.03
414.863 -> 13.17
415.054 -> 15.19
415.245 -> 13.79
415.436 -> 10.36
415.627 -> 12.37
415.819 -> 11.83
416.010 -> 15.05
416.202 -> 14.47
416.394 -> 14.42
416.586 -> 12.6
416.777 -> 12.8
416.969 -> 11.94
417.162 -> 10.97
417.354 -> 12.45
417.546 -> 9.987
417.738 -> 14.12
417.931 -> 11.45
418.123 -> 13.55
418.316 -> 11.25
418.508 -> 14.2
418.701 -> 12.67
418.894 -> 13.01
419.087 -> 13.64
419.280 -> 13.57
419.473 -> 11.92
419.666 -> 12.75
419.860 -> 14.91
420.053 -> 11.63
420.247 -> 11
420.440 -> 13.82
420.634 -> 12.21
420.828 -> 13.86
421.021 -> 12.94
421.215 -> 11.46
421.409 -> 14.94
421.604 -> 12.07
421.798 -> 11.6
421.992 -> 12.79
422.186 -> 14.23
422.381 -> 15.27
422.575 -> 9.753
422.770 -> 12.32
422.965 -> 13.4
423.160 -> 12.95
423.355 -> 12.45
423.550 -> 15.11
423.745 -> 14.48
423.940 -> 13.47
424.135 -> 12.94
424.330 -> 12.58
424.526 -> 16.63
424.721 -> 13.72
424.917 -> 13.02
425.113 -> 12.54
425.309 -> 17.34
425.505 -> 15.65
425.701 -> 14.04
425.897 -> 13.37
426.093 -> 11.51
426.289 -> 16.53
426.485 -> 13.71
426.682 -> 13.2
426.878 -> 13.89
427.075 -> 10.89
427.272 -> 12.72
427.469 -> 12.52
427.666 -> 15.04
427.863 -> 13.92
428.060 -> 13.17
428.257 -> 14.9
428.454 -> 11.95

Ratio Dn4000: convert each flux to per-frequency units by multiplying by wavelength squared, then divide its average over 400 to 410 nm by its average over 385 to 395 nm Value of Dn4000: 1.31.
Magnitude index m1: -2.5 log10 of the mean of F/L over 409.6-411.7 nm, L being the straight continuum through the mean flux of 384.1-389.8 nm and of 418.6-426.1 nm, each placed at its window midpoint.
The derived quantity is 0.09 mag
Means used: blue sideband 10.1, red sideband 13.3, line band 11.3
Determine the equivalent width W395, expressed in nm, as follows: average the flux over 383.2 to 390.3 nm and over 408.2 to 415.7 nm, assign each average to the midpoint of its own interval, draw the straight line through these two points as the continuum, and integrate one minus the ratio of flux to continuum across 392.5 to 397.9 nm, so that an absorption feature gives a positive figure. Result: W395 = 0.657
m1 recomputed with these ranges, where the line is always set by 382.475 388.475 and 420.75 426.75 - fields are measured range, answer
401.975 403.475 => 0.00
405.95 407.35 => -0.06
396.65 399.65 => 0.09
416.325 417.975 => 0.05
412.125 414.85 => -0.07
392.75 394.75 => 0.12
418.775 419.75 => 0.01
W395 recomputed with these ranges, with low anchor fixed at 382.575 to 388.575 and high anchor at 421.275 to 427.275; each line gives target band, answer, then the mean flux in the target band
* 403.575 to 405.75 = -0.351 nm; 13.6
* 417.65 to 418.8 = 0.008 nm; 12.9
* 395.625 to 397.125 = 0.373 nm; 8.19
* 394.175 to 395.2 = -0.044 nm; 11.2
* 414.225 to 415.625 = -0.045 nm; 13.1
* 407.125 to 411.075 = 0.243 nm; 11.3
